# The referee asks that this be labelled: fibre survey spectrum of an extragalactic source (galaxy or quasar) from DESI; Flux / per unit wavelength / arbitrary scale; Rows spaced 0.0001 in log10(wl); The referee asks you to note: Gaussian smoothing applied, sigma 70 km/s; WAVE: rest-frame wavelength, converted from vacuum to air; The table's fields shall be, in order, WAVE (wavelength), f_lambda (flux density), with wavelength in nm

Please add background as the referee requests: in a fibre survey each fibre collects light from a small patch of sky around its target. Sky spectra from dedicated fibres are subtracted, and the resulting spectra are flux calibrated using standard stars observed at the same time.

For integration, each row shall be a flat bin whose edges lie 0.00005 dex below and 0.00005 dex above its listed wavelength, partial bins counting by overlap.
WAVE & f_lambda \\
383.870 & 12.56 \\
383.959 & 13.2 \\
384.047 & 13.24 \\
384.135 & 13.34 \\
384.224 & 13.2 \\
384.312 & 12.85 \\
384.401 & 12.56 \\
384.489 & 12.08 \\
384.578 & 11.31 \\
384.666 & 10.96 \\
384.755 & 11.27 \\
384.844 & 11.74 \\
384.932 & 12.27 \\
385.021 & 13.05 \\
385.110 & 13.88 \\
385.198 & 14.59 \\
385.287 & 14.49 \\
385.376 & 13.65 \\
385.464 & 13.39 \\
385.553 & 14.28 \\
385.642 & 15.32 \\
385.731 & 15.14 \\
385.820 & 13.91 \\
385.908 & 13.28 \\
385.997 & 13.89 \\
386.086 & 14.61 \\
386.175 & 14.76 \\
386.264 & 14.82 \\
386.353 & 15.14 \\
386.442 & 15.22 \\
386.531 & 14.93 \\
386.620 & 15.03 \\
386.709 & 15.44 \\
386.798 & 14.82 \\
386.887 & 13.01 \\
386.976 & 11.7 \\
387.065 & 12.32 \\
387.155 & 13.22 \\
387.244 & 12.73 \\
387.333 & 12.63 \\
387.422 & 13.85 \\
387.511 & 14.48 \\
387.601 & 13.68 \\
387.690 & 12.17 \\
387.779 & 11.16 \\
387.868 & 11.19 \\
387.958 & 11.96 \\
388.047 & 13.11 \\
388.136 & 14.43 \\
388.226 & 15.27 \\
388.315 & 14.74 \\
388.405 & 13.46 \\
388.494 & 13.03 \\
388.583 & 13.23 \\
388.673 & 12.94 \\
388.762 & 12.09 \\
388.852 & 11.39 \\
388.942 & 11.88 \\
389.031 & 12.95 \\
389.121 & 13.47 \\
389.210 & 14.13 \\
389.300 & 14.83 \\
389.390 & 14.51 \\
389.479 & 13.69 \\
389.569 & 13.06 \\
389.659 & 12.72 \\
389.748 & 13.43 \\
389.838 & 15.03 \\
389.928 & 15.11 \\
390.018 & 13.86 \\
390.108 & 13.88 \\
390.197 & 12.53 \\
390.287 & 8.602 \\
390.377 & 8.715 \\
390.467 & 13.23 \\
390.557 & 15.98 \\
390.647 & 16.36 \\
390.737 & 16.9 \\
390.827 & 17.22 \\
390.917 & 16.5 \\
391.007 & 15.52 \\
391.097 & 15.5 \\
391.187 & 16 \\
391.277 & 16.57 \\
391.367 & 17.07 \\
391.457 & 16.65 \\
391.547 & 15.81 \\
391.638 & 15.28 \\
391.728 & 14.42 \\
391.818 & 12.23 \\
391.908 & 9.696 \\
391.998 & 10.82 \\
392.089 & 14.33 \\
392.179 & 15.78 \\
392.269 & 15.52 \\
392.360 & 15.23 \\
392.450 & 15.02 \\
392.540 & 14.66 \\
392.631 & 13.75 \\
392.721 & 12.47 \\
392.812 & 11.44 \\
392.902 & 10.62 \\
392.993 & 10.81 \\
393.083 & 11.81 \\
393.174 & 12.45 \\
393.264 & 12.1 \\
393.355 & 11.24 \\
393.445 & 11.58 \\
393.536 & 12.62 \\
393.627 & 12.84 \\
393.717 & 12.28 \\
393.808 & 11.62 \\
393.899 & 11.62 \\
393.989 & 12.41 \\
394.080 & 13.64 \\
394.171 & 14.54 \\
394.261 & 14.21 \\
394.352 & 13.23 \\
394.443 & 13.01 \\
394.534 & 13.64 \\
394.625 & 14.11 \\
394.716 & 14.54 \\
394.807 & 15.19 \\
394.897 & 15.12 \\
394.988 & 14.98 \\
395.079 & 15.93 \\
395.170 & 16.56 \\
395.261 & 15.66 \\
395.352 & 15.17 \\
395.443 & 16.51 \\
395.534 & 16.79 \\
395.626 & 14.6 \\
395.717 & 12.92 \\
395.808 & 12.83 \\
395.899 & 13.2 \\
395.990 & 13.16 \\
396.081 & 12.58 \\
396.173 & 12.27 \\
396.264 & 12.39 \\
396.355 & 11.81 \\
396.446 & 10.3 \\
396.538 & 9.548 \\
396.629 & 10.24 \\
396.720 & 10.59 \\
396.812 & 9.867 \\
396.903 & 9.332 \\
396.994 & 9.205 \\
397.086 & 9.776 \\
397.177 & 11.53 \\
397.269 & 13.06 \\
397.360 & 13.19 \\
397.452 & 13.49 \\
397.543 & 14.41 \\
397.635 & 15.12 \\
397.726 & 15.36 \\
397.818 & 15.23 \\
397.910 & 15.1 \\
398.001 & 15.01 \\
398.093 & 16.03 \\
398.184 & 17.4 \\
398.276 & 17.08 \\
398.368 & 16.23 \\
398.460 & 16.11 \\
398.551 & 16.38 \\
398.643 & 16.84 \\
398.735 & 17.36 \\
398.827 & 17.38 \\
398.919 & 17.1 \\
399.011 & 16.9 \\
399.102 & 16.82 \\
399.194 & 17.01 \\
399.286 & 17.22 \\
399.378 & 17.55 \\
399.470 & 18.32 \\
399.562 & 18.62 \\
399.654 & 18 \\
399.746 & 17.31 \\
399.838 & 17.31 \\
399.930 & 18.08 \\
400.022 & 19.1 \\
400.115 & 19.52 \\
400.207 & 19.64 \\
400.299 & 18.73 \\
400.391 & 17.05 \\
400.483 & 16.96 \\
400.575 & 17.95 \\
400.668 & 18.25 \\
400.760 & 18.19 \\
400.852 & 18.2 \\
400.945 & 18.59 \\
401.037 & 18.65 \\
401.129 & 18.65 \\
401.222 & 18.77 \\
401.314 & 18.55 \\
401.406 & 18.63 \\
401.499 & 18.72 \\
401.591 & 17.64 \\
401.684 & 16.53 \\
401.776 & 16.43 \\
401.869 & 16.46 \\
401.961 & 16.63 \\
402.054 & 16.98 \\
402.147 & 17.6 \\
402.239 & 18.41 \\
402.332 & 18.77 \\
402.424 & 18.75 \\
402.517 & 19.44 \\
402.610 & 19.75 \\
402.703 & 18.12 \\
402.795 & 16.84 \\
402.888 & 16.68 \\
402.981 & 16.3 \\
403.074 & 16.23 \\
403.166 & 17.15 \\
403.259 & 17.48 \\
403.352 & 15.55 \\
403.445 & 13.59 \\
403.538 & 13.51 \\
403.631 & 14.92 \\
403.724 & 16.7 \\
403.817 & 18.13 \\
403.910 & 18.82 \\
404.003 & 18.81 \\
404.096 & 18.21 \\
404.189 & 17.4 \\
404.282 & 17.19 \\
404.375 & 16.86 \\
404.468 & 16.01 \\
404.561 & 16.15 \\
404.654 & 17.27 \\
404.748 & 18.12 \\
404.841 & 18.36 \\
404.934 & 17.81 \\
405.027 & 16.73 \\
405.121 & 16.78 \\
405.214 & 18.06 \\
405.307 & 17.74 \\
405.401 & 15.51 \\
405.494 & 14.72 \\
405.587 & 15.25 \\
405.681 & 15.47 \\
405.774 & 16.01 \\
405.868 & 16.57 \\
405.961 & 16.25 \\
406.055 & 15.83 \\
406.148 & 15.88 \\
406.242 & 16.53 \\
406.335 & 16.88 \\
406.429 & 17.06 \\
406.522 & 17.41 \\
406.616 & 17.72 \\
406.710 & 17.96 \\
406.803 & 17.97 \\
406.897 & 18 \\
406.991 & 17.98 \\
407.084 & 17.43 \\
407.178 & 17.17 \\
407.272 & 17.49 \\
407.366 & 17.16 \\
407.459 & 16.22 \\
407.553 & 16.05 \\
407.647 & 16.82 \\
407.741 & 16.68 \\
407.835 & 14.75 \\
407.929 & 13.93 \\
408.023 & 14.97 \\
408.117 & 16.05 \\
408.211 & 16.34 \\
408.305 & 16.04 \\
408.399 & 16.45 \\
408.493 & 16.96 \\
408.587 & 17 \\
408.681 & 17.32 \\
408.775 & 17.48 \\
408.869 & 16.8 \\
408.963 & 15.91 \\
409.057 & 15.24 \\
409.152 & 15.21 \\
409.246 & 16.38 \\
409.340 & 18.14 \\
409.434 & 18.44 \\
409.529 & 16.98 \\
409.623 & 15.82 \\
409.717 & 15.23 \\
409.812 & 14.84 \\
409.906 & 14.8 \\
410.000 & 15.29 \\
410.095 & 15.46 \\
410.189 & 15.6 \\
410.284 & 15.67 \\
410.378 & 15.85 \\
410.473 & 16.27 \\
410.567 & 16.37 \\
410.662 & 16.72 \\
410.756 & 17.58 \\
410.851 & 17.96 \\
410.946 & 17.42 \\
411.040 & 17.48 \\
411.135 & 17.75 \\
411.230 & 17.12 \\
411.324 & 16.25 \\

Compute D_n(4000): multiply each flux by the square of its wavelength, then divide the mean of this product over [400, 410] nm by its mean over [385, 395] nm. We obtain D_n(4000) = 1.34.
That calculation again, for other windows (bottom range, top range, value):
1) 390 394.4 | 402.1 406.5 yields 1.32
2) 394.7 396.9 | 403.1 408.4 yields 1.31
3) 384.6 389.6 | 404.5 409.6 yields 1.37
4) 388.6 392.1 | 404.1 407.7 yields 1.31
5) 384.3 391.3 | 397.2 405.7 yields 1.34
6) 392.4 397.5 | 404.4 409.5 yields 1.38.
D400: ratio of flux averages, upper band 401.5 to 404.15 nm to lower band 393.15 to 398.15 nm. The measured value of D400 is 1.30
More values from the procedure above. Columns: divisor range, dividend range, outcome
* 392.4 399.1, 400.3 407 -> 1.26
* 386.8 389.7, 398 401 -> 1.34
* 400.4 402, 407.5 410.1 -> 0.90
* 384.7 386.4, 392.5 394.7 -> 0.91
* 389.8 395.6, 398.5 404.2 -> 1.26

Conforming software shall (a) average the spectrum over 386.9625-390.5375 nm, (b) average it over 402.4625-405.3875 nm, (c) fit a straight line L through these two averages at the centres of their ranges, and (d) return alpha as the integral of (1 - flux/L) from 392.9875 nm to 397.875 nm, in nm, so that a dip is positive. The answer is 0.59 nm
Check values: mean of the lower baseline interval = 13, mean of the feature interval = 13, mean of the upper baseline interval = 17.1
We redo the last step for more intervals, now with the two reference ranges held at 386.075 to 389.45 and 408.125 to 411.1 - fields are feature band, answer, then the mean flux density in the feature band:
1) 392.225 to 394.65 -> 0.23 nm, 12.9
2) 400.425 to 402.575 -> -0.37 nm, 18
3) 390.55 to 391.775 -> -0.19 nm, 16.1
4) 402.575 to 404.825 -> -0.18 nm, 16.9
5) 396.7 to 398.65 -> 0.12 nm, 13.9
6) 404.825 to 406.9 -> -0.11 nm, 16.8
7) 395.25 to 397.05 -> 0.28 nm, 12.4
